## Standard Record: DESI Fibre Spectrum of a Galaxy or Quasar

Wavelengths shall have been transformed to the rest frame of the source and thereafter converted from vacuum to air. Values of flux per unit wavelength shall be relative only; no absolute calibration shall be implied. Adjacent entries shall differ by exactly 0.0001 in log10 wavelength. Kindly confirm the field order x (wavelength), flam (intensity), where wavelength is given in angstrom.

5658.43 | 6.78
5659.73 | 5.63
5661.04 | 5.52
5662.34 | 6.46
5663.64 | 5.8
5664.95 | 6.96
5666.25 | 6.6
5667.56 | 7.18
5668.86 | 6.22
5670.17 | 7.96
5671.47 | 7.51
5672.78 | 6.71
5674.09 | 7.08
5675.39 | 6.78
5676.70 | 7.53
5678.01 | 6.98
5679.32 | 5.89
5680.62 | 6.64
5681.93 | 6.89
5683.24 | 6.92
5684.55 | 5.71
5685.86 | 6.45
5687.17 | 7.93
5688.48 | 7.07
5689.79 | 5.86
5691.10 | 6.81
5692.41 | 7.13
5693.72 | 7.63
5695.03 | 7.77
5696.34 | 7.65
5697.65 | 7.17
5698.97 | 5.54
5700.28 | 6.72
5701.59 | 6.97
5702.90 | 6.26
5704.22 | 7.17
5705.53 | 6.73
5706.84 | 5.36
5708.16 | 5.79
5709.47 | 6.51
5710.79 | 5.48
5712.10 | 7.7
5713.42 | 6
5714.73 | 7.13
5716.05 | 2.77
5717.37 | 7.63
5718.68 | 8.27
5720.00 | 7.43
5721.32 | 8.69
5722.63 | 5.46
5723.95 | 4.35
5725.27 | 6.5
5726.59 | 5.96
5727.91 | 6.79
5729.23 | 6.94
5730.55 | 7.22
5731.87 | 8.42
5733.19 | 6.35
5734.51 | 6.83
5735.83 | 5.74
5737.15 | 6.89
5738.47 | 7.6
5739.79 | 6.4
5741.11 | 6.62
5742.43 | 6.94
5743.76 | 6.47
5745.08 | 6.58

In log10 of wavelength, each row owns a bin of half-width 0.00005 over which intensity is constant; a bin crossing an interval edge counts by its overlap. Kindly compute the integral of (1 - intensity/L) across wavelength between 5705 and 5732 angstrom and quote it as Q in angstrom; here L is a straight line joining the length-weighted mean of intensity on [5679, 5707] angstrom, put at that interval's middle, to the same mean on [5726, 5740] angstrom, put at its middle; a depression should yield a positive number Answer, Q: 1.3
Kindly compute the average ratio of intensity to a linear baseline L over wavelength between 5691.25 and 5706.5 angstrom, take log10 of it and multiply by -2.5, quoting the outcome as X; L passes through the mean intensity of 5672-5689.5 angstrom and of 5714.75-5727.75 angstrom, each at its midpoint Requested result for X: -0.052 mag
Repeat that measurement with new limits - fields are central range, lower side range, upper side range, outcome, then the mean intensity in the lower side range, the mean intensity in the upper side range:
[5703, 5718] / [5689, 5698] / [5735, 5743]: 0.13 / 7.15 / 6.71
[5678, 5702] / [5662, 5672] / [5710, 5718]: -0.06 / 6.84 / 6.11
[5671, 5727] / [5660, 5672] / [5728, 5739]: 0.02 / 6.65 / 6.98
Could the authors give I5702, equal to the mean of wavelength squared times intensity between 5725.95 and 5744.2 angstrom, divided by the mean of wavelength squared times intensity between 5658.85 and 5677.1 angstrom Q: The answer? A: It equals 1.04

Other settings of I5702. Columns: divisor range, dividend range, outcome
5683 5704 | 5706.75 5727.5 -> 0.93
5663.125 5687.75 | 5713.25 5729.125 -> 0.96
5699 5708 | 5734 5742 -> 1.05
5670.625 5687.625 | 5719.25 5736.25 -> 0.99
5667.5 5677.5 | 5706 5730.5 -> 0.91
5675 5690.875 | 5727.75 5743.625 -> 1.04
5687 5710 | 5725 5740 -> 1.02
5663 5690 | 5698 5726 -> 0.95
